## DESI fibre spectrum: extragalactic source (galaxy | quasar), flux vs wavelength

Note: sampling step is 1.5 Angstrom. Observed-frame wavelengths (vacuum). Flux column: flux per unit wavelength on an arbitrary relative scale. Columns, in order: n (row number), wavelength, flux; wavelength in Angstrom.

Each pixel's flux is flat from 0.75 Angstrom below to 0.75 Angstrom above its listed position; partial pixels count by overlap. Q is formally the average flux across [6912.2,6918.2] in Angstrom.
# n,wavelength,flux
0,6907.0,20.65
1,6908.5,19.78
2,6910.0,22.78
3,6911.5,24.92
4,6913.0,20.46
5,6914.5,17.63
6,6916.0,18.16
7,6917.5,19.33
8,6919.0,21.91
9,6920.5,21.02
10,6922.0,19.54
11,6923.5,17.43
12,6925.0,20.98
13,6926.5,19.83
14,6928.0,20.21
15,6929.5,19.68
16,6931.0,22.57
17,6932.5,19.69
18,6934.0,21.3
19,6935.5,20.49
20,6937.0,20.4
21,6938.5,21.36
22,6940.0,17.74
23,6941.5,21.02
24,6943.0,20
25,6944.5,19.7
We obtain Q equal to 18.9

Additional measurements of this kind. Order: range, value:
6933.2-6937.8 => 20.7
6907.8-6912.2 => 22.5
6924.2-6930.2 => 20.2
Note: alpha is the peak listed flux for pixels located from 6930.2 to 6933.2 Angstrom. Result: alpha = 22.57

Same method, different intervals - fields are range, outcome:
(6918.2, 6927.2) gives 21.91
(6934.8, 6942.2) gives 21.36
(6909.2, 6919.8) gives 24.92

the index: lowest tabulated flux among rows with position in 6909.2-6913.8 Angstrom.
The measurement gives 20.46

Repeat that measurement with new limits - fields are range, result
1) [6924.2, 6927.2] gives 19.83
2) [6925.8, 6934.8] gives 19.68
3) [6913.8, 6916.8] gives 17.63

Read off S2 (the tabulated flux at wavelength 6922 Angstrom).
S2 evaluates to 19.54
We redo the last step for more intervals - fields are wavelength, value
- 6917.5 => 19.33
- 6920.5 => 21.02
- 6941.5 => 21.02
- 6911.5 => 24.92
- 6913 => 20.46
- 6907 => 20.65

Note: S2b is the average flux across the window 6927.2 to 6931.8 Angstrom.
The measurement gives 20.8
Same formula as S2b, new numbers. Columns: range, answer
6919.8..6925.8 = 19.7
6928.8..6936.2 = 20.8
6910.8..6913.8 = 22.6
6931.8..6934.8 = 20.5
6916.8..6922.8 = 20.4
